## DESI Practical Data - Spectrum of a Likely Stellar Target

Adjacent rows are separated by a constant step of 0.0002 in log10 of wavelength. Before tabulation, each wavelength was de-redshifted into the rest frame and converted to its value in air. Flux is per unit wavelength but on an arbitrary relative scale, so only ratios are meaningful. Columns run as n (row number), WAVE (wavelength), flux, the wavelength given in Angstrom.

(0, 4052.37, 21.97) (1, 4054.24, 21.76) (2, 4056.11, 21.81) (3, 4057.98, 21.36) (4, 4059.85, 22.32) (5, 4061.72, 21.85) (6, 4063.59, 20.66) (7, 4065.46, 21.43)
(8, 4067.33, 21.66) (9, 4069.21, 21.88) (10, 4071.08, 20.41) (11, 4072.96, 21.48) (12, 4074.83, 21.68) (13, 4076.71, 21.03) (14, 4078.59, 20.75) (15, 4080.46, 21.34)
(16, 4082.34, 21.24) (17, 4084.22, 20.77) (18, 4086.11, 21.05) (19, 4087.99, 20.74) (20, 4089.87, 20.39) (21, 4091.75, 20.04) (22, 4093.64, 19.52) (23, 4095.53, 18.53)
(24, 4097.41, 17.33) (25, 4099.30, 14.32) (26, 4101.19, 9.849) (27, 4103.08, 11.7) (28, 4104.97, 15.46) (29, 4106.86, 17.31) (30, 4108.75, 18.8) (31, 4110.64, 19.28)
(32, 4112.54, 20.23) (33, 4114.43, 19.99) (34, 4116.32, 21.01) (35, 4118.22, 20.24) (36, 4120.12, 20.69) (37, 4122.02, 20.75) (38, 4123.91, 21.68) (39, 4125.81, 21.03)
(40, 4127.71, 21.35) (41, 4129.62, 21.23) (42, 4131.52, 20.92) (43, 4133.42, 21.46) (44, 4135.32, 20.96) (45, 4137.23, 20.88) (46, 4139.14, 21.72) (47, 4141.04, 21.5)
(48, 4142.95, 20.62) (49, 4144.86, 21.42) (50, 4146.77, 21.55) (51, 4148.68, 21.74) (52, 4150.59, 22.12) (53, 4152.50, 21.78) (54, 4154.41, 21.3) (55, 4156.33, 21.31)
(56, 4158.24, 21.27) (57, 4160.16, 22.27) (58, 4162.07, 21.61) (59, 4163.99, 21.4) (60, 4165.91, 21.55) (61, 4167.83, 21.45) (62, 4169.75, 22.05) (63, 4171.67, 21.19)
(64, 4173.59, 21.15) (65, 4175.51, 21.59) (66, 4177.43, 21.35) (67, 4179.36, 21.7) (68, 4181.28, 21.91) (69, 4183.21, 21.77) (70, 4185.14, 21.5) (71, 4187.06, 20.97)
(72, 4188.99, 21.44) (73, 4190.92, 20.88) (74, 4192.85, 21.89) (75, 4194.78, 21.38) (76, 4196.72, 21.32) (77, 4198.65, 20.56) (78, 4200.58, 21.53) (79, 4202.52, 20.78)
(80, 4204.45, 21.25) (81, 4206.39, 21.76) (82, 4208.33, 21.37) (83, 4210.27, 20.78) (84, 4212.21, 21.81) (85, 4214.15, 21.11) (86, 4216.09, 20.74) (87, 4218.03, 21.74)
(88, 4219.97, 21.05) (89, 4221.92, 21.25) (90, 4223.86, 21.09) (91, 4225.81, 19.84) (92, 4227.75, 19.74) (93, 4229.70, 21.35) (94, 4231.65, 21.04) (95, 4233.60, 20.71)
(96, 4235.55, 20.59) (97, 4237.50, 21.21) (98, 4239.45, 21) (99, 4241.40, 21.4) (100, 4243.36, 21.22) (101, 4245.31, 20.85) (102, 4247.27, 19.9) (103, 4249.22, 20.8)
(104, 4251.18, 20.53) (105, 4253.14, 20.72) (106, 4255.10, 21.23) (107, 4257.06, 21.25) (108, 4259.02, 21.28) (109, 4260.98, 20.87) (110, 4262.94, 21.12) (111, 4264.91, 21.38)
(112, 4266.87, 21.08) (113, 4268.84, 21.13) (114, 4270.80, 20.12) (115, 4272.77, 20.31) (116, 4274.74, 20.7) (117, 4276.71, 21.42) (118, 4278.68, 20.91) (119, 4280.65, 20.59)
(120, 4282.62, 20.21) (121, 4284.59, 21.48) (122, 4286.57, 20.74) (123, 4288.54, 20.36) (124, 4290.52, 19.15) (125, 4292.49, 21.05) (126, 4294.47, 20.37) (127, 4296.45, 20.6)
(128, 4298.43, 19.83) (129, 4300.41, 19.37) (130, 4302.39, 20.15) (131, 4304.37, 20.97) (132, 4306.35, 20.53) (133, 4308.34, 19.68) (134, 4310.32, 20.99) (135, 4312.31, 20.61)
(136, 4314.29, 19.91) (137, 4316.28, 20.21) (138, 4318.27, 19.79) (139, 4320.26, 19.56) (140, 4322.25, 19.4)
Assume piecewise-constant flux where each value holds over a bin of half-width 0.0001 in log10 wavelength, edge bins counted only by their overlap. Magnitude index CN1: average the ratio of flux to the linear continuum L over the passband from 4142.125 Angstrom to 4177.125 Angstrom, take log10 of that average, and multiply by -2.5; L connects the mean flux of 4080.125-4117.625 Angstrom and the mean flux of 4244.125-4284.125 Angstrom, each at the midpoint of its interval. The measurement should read -0.12 mag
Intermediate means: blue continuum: 18.4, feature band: 21.5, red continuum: 20.8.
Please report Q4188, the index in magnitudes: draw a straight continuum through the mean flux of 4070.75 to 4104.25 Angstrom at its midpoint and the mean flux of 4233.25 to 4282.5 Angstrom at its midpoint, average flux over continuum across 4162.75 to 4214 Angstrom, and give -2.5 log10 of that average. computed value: -0.07 mag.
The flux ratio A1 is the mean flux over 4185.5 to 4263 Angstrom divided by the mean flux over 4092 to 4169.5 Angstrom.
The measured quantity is 1.05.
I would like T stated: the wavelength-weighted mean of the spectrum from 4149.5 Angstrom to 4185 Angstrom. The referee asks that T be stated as 21.6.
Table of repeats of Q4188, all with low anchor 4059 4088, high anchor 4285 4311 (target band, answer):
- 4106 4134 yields 0.04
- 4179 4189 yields -0.04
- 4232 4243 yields -0.02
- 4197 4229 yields -0.02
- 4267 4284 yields -0.02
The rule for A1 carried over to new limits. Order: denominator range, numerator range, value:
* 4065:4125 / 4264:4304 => 1.06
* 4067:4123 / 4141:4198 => 1.11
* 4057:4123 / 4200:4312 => 1.06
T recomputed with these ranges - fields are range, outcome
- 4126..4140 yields 21.2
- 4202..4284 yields 20.9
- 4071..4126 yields 19.2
